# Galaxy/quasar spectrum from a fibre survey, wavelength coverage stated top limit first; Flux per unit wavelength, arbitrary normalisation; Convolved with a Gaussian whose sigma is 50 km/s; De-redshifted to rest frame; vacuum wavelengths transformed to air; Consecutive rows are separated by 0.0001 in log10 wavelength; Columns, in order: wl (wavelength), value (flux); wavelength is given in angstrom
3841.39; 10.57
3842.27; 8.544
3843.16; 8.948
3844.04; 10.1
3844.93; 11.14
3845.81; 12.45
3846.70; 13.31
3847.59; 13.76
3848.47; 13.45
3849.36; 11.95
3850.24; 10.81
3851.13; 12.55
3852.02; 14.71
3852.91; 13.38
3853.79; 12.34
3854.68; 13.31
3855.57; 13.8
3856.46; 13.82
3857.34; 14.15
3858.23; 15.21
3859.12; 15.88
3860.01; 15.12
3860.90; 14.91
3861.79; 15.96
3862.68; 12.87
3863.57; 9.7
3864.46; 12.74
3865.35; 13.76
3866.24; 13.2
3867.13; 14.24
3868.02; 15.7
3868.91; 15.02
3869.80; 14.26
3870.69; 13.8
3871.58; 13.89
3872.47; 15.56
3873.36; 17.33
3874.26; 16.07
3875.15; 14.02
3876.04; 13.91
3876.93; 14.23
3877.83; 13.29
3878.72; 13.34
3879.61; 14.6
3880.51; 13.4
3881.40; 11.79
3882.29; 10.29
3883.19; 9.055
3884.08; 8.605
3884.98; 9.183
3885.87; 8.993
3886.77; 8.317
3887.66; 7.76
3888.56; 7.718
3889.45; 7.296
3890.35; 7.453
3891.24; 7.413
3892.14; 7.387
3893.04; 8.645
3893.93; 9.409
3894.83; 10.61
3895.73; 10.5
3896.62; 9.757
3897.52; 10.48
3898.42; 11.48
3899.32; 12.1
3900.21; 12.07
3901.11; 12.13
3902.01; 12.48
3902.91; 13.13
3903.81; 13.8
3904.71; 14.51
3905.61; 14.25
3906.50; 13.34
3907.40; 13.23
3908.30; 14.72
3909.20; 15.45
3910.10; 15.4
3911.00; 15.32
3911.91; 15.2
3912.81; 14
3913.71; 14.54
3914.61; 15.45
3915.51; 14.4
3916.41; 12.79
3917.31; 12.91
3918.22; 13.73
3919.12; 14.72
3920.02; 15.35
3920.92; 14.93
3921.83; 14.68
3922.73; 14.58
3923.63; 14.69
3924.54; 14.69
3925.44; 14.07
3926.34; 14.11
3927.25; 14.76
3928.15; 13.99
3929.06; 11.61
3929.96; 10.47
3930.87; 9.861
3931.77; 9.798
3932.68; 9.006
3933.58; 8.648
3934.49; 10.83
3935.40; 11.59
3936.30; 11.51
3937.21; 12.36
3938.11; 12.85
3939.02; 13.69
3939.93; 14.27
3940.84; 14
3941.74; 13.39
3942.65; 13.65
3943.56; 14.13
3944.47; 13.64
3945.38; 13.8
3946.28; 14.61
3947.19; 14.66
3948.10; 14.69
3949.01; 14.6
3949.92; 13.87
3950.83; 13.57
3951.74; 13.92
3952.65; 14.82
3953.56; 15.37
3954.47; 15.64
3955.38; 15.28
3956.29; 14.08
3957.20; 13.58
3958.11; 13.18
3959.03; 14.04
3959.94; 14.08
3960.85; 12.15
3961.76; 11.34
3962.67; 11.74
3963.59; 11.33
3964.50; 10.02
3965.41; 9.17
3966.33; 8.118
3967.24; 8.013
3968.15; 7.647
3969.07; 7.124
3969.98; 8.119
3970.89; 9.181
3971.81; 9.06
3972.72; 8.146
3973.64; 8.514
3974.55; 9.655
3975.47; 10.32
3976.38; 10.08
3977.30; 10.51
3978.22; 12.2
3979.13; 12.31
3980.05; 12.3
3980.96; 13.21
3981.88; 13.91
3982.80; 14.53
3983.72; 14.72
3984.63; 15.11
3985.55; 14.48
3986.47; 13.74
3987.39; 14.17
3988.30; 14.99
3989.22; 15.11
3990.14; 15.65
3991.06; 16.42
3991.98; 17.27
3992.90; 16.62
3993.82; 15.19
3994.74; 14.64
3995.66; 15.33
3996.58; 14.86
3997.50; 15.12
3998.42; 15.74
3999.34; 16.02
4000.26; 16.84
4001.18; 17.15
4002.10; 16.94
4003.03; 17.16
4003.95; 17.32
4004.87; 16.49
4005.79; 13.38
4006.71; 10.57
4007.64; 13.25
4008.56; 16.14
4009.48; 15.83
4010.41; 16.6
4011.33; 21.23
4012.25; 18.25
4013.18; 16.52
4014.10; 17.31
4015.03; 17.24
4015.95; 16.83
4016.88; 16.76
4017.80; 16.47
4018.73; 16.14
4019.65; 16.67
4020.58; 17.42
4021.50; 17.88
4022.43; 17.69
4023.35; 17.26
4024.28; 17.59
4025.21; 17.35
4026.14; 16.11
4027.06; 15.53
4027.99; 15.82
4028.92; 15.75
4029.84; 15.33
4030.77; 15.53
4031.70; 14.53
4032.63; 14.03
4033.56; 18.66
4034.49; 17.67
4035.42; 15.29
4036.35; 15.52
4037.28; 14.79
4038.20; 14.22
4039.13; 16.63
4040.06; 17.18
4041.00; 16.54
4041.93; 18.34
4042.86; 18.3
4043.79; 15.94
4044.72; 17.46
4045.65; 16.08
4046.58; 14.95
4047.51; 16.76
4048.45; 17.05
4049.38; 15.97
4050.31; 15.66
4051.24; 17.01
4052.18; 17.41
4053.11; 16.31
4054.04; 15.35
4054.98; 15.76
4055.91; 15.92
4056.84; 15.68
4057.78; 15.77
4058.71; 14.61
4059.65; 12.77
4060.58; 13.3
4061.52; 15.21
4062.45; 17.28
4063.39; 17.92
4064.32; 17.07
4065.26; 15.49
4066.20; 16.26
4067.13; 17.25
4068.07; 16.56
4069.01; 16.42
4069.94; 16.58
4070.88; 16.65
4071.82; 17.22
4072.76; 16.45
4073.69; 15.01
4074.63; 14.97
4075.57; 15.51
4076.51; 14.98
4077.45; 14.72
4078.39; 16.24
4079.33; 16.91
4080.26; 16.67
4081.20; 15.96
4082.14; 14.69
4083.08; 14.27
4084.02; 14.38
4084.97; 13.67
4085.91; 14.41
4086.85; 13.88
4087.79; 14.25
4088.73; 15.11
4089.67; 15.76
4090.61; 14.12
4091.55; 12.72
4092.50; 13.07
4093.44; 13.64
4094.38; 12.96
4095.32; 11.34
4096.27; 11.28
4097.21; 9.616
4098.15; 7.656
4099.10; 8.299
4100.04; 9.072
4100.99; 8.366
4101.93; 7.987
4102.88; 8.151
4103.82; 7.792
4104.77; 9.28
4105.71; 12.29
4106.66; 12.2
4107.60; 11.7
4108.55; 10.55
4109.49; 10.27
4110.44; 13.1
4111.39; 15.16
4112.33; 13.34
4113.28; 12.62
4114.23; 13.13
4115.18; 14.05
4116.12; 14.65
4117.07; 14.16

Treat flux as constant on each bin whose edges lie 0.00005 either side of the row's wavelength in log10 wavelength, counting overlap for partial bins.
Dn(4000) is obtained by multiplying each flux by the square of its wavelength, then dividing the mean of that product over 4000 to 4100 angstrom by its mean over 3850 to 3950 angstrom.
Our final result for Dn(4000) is 1.31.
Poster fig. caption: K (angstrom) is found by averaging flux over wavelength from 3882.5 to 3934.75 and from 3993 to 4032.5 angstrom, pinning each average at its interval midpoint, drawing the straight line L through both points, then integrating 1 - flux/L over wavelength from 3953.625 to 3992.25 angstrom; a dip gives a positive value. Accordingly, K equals 6.5 angstrom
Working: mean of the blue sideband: 12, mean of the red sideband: 16.2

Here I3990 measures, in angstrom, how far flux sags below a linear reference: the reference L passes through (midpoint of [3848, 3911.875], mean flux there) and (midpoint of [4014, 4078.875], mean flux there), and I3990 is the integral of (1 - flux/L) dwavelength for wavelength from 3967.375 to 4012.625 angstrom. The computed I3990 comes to 3.6 angstrom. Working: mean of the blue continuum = 12.6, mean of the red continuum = 16.2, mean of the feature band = 13.8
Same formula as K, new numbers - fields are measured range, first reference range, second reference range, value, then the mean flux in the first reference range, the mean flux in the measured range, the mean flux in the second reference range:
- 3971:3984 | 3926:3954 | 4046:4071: 2.48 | 13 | 11.3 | 16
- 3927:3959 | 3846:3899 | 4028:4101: 0.50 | 12.3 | 13.1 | 15.1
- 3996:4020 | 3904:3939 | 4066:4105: -4.94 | 13.4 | 16.3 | 13.6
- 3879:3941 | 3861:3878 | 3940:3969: 6.60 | 14.2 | 12.1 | 12.9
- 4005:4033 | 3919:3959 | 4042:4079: -1.98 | 13.4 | 16.2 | 16.1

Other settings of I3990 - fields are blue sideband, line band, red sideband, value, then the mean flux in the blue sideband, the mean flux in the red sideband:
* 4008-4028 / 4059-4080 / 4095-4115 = -4.3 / 17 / 10.7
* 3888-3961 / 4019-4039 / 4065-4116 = -4.6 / 12.9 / 13.4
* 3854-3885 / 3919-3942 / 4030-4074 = 2.6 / 13.6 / 16.1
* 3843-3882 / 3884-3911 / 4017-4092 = 5.8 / 13.6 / 15.9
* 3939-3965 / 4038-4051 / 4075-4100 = -2.8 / 13.7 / 13.6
